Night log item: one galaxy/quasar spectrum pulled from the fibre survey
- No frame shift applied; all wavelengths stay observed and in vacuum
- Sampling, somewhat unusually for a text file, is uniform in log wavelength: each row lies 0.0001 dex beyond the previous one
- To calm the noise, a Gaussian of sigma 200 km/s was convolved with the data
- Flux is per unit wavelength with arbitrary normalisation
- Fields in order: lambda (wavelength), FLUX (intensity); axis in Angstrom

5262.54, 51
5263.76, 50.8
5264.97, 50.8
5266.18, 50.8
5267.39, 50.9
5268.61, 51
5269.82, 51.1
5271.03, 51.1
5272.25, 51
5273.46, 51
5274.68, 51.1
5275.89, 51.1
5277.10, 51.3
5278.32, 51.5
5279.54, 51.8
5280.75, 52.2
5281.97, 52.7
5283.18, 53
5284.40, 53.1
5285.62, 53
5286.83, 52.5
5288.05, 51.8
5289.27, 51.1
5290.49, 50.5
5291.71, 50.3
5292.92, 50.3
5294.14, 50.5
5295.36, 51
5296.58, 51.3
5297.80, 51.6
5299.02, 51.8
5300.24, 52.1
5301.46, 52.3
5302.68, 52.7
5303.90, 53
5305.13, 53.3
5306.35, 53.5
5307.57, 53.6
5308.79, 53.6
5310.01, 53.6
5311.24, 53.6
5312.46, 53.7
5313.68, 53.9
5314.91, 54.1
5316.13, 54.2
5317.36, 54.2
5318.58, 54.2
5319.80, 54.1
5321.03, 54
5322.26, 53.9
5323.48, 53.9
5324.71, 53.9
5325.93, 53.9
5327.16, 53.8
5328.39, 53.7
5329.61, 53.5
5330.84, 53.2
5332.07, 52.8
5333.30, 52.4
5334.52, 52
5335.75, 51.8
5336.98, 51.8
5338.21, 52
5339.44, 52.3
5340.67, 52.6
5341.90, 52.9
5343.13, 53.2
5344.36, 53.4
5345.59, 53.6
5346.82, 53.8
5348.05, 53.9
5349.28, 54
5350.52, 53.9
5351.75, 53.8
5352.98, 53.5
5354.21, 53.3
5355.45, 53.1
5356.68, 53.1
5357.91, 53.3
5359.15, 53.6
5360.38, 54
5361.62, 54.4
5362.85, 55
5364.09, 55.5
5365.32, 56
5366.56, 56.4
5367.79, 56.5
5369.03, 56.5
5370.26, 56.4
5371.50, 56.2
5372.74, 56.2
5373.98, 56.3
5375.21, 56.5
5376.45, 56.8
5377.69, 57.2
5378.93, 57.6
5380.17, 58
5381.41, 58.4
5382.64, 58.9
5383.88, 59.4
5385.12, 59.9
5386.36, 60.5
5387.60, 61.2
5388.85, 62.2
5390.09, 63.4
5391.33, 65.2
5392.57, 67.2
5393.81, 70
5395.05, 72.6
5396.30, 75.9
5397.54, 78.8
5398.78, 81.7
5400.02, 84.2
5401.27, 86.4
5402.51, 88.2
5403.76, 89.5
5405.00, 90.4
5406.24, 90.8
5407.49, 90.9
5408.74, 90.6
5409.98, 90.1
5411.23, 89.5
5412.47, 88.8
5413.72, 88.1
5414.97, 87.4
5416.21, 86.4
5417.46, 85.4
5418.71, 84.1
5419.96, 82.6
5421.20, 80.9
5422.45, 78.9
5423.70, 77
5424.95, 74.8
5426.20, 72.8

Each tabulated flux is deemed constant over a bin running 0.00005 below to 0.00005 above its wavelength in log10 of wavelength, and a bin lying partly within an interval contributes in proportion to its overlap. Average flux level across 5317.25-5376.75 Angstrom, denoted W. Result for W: 54.1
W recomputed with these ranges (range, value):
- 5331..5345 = 52.5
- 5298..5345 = 53.2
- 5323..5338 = 53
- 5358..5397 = 59.4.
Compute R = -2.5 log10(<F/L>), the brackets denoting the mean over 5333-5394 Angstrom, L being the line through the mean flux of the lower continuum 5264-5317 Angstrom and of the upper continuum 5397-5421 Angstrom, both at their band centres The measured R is 0.29 mag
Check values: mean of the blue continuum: 52.1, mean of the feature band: 56.1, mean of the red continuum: 87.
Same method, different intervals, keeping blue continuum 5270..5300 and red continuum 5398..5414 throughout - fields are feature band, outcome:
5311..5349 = 0.21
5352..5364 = 0.34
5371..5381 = 0.36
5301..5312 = 0.09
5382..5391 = 0.33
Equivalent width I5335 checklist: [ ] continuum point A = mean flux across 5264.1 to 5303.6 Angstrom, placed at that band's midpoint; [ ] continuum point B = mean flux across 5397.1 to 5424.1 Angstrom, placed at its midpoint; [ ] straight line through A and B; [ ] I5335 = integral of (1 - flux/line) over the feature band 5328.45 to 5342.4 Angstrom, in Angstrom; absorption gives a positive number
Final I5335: 2.77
